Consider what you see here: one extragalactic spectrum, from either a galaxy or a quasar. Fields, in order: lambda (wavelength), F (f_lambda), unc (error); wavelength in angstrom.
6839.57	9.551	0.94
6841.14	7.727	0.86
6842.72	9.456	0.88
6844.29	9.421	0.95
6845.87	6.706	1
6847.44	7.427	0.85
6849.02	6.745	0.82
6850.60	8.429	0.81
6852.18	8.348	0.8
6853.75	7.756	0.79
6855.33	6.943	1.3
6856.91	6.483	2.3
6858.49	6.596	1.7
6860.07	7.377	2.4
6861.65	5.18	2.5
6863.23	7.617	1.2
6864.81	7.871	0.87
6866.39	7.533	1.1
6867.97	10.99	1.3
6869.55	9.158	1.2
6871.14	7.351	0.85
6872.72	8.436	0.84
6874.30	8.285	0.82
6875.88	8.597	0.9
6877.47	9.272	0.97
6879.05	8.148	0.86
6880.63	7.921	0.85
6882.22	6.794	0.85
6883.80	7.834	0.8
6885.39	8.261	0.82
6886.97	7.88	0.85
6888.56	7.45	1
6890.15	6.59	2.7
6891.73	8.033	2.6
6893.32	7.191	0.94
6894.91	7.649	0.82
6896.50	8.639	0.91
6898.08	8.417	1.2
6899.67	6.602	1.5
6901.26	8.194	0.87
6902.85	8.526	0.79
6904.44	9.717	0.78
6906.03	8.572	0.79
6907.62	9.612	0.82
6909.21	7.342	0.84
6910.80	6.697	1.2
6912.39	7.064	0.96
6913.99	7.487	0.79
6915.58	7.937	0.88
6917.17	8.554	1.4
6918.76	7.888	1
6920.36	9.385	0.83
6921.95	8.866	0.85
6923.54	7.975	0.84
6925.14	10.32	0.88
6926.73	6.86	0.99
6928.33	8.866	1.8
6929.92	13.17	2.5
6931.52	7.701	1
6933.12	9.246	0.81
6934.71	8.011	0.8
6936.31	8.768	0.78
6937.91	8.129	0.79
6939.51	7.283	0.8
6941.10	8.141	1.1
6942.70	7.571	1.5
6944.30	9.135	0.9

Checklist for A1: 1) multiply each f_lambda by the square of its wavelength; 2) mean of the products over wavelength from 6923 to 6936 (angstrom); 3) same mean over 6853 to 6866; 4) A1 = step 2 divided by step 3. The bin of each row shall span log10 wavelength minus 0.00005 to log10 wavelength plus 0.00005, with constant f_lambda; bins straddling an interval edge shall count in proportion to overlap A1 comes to 1.32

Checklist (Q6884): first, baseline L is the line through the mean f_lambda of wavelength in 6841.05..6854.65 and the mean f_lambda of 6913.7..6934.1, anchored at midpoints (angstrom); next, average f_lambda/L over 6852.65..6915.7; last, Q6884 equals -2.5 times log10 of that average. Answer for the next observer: 0.07 mag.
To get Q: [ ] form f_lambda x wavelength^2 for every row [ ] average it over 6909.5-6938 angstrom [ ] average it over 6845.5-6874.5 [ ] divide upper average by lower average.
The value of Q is 1.13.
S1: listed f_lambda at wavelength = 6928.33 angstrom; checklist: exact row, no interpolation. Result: 8.866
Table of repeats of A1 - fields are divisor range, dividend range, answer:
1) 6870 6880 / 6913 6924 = 1.00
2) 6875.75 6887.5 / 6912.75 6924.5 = 1.04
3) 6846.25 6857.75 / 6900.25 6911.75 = 1.14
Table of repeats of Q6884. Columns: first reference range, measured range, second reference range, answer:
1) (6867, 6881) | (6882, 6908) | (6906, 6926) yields 0.06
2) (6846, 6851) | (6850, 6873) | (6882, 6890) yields -0.04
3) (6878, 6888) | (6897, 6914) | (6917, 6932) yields 0.05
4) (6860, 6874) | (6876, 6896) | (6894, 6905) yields 0.04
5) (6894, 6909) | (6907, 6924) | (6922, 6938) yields 0.08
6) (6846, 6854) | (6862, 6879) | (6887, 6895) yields -0.12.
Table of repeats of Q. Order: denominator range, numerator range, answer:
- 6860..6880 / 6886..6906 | 0.98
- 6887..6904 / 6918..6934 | 1.17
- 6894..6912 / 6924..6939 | 1.11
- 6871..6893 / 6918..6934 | 1.15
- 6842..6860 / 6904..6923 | 1.10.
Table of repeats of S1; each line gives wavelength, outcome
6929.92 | 13.17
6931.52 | 7.701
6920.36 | 9.385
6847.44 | 7.427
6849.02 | 6.745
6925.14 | 10.32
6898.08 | 8.417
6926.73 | 6.86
